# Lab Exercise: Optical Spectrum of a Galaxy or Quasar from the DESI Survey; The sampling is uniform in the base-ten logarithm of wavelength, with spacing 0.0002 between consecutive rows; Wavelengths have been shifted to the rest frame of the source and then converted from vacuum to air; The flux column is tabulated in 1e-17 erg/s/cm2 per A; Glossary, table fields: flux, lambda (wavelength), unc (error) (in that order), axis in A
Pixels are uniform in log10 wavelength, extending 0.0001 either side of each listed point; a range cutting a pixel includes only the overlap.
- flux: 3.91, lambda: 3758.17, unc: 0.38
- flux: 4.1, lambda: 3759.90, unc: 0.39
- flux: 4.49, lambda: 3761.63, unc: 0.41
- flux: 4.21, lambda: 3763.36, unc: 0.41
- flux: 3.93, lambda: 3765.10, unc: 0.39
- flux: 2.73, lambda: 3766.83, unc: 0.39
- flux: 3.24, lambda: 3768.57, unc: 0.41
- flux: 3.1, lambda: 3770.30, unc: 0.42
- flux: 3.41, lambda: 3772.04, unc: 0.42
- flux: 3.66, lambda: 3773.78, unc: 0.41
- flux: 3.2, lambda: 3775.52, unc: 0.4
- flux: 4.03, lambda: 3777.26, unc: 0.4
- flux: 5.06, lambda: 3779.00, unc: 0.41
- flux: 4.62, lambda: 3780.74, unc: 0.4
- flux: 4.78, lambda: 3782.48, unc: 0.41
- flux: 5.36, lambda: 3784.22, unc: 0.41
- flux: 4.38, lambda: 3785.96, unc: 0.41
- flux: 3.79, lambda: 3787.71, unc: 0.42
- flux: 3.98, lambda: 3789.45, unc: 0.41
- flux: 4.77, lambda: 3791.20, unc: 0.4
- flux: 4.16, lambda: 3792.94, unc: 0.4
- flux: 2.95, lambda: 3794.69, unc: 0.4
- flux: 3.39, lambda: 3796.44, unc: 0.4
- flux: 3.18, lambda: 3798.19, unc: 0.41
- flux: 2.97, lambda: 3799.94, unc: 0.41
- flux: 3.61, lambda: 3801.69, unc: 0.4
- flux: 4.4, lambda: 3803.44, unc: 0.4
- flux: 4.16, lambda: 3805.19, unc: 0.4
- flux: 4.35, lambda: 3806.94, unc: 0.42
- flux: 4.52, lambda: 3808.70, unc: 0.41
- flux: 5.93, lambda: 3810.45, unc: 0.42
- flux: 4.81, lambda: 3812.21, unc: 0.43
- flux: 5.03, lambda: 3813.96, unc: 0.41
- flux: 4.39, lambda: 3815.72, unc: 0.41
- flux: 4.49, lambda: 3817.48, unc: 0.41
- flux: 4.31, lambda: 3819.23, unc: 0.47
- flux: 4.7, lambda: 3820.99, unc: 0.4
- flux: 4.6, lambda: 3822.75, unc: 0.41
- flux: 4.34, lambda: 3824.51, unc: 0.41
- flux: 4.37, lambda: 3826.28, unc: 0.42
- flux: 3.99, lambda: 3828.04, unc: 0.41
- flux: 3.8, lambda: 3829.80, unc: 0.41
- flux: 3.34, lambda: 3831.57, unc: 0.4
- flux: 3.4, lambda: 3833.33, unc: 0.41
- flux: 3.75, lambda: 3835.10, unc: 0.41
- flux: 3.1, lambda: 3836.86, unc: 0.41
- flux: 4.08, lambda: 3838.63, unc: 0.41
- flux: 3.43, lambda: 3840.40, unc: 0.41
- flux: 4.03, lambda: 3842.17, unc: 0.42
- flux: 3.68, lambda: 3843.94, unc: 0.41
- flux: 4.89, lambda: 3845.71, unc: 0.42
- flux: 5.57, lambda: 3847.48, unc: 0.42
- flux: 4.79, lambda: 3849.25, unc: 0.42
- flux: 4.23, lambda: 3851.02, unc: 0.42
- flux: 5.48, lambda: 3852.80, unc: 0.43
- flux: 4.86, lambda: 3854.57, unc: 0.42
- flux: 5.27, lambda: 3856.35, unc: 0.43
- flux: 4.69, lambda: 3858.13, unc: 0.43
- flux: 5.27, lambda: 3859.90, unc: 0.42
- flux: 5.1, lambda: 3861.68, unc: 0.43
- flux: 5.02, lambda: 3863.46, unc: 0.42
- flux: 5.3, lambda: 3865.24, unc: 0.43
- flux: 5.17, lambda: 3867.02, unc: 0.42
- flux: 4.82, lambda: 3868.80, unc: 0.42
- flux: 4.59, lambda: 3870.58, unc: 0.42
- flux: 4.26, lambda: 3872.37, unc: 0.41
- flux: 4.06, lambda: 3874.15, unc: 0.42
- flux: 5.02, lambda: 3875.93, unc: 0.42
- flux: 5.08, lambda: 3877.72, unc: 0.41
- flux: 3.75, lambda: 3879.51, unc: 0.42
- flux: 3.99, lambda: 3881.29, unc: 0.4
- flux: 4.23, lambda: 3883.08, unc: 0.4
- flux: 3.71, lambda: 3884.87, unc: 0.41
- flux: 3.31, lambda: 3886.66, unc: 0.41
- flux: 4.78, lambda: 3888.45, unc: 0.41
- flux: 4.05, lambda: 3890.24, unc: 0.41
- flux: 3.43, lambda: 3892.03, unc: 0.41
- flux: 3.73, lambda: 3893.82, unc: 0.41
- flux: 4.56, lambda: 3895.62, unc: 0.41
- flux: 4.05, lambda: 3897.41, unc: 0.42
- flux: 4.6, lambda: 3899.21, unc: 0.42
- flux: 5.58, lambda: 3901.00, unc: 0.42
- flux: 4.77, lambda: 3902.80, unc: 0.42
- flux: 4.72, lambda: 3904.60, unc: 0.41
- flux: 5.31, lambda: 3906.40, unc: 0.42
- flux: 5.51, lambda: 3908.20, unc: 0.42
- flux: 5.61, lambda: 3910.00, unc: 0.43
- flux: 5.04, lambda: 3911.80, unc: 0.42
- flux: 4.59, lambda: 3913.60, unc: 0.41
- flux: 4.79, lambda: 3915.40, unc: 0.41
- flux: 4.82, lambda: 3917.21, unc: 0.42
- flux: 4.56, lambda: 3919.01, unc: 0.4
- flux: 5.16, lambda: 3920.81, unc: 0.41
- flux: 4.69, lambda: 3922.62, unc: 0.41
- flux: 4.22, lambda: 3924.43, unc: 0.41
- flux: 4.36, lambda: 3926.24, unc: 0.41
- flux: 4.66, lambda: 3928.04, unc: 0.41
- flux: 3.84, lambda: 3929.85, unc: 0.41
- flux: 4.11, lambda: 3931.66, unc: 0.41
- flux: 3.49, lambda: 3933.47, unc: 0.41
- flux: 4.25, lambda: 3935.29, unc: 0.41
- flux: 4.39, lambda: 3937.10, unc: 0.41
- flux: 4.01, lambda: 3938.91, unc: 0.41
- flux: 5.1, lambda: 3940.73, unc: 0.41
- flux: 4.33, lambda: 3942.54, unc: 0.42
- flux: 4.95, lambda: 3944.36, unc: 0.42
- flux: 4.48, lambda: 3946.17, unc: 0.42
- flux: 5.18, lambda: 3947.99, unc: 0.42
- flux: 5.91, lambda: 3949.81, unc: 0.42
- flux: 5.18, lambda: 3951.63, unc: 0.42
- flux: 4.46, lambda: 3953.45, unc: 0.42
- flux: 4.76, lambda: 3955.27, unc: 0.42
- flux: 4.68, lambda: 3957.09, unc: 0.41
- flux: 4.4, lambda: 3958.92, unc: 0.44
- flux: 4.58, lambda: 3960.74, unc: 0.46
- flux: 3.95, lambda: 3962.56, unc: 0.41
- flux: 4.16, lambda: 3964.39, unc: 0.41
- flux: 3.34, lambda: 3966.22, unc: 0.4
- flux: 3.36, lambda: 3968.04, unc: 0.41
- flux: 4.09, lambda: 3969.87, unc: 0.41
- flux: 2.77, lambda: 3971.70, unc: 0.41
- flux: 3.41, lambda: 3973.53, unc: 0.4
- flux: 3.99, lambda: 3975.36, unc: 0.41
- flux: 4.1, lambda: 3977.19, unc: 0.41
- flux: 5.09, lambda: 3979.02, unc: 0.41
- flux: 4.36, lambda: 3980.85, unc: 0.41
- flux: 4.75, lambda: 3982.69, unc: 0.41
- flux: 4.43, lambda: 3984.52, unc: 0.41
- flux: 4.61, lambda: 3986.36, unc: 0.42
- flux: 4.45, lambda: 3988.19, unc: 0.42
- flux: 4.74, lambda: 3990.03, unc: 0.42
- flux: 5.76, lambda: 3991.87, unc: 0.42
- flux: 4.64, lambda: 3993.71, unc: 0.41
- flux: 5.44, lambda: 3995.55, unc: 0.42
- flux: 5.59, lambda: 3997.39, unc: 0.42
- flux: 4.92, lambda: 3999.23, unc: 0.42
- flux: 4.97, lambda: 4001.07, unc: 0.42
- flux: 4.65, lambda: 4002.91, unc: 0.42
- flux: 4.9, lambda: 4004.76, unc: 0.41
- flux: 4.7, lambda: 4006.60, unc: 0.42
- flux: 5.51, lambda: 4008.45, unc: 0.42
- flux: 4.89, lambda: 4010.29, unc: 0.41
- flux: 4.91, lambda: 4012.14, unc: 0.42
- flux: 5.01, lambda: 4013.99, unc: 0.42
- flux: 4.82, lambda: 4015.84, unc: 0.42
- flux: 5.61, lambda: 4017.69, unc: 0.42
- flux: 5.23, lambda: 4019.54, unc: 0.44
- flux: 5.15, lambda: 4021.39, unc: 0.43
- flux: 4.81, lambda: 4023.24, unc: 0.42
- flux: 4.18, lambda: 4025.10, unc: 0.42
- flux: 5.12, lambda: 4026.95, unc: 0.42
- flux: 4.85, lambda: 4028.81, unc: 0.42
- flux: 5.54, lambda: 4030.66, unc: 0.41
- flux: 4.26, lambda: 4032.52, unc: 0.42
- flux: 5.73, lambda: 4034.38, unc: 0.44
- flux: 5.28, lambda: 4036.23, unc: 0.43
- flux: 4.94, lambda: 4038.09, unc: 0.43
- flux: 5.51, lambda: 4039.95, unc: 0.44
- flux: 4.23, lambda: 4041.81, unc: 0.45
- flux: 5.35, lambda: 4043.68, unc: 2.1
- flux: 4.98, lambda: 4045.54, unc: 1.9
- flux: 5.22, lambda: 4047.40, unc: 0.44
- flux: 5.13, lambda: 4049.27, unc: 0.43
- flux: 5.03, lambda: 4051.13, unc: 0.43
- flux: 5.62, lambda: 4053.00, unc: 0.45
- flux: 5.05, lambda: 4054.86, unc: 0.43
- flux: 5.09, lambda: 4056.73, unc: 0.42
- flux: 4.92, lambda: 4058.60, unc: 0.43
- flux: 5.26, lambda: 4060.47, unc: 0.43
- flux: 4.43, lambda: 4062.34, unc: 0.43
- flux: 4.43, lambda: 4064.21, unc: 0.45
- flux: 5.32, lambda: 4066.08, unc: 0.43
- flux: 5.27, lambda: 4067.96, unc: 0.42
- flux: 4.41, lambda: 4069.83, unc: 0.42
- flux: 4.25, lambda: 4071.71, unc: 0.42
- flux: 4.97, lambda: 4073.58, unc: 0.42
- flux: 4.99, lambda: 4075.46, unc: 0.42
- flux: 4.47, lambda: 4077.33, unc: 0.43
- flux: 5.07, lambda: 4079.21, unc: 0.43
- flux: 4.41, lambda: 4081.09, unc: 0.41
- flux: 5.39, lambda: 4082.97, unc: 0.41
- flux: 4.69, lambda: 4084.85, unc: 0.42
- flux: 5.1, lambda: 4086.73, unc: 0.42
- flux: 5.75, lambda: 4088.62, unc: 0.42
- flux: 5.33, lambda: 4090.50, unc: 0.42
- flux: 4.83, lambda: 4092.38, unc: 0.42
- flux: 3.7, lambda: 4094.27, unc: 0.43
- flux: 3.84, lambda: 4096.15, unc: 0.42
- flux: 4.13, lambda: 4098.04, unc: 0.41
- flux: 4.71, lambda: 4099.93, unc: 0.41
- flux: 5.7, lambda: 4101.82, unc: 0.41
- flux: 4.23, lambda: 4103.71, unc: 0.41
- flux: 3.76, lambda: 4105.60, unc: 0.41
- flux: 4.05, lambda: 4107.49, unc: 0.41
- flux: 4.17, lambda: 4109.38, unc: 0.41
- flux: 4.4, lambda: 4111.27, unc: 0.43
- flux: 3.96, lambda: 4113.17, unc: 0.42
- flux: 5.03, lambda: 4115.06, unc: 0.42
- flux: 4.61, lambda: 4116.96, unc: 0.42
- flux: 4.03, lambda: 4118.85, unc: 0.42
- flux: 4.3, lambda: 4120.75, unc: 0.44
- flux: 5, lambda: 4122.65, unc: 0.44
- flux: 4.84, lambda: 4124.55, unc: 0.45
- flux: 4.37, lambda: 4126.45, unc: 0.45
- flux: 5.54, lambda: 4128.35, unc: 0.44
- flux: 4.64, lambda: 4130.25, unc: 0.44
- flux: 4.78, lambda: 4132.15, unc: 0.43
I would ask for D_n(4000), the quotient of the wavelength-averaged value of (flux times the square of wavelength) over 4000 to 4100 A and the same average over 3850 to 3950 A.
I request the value 1.15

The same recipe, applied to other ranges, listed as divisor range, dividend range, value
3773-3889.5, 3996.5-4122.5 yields 1.25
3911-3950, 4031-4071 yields 1.17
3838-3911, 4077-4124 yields 1.12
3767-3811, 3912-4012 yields 1.24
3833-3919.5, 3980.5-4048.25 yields 1.17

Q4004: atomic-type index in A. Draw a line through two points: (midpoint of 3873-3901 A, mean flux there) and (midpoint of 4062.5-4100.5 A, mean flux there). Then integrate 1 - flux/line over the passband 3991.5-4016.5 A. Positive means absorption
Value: -2.8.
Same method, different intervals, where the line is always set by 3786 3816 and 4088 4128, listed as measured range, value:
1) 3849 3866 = -3.21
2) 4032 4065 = -4.41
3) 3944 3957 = -1.94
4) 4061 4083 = -1.45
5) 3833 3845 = 1.49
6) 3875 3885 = -0.24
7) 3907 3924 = -2.69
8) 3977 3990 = -0.64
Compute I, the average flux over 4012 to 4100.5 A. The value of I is 4.92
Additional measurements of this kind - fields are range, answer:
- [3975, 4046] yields 4.93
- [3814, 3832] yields 4.29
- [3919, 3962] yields 4.57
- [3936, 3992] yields 4.42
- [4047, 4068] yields 5.05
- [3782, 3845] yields 4.12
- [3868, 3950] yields 4.52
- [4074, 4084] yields 4.87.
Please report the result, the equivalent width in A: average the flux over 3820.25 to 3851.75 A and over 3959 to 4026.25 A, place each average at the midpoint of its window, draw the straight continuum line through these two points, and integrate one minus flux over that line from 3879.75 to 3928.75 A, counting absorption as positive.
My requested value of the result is -2.3 A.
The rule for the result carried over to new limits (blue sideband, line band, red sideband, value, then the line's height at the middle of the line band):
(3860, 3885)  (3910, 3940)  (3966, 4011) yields 0.8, 4.59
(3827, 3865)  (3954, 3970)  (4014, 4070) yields 2.1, 4.77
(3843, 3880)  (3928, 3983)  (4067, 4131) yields 5.0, 4.75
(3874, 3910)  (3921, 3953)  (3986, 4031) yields 0.8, 4.66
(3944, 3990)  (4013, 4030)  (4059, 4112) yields -1.8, 4.52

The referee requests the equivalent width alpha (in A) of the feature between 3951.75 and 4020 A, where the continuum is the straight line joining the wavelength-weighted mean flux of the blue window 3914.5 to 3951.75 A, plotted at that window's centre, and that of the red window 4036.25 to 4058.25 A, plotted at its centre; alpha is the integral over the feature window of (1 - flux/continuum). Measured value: 3.25 A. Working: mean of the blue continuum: 4.58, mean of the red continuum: 5.11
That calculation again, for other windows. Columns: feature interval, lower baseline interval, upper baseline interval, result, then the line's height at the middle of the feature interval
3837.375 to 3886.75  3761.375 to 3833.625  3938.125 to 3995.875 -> -3.8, 4.24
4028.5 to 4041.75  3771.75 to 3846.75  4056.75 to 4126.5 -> -1.6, 4.55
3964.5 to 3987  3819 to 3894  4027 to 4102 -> 3.2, 4.68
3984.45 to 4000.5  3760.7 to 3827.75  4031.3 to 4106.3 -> -1.1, 4.67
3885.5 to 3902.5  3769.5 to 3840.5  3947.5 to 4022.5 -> 0.5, 4.38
